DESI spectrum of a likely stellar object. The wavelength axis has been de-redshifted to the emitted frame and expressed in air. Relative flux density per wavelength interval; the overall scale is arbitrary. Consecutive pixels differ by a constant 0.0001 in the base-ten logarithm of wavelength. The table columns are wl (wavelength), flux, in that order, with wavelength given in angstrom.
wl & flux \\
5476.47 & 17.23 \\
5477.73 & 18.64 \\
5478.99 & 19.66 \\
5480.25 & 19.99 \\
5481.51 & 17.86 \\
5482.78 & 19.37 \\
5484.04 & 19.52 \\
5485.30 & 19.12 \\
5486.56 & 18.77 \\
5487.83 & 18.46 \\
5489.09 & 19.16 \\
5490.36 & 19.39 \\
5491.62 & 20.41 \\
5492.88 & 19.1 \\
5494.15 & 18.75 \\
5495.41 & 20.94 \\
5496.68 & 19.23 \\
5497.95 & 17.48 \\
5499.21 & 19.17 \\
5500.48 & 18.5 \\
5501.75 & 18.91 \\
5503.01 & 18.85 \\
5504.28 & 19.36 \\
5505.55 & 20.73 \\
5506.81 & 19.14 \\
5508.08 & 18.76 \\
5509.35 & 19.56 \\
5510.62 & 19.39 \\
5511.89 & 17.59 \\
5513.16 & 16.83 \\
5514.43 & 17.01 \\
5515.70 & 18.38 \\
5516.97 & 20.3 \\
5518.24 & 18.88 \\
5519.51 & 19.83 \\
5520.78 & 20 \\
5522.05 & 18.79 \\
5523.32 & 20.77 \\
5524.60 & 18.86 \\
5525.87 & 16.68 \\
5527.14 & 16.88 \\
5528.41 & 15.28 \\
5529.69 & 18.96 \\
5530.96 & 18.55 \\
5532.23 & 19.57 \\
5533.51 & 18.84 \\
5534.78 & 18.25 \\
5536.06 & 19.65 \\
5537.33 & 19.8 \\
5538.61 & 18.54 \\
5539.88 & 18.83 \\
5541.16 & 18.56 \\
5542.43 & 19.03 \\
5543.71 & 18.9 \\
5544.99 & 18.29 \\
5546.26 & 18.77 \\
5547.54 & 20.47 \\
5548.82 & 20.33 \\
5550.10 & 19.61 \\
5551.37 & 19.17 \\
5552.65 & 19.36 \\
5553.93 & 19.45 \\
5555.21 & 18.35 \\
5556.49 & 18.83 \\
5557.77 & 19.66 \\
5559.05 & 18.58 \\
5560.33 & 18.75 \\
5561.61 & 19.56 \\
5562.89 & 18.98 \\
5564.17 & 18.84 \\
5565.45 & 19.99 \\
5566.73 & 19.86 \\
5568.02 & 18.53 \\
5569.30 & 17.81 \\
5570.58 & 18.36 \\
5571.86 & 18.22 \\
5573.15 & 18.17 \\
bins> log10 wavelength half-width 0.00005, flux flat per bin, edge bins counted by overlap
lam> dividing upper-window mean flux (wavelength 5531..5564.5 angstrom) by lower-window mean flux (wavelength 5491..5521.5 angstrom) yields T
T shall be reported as 1.00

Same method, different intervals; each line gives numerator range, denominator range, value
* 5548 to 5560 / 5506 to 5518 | 1.04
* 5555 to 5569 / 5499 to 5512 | 1.00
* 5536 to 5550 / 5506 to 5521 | 1.02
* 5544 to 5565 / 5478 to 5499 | 1.00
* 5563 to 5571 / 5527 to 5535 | 1.04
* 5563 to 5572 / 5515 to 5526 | 0.98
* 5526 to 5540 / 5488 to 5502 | 0.96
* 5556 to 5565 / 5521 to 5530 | 1.05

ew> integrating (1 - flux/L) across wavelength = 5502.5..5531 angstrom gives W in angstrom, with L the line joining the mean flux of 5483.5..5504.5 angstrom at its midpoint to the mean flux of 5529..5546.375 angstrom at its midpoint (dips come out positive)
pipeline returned 0.5 angstrom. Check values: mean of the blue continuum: 19.1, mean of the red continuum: 18.9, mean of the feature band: 18.7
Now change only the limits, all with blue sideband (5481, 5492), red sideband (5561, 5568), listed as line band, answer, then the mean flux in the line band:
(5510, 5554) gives 1.0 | 18.8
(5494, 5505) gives 0.1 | 19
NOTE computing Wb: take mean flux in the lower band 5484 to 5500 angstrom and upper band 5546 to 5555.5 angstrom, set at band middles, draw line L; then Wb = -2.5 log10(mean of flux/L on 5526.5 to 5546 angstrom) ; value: 0.05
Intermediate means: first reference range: 19.2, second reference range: 19.5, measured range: 18.5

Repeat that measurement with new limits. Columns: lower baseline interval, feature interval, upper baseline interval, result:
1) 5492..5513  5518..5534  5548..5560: 0.032 mag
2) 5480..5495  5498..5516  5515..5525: 0.037 mag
